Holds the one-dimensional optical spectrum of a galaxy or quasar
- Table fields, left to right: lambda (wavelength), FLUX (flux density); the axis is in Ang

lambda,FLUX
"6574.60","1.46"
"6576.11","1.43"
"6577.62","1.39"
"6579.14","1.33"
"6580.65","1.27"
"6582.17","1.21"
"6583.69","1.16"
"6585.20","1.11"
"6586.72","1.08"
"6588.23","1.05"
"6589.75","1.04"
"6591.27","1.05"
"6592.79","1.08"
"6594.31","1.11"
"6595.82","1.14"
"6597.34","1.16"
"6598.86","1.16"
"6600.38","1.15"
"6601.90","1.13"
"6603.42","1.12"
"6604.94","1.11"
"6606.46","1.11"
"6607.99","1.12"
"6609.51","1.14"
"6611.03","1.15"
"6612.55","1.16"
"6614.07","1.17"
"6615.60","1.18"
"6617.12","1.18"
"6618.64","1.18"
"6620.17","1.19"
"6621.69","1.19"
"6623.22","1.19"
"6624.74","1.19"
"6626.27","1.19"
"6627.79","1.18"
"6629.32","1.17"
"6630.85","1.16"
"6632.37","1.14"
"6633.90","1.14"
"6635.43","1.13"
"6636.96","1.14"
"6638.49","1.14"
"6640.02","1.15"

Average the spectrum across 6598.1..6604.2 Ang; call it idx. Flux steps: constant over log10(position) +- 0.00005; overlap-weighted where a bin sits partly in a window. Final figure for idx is 1.14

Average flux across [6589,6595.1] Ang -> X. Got 1.07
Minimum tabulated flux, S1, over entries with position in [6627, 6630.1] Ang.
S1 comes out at 1.17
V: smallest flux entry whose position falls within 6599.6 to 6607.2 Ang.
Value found 1.11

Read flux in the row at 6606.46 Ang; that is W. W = 1.11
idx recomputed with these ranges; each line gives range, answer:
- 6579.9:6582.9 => 1.24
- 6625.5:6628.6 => 1.18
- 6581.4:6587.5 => 1.14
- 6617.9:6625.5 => 1.19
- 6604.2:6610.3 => 1.12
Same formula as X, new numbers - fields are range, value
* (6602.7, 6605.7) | 1.12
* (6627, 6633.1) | 1.16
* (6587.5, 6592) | 1.05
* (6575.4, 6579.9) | 1.38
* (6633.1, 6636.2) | 1.13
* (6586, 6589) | 1.07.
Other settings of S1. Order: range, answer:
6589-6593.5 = 1.04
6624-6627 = 1.19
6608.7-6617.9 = 1.14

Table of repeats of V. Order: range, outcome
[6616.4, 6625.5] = 1.18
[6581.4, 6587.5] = 1.08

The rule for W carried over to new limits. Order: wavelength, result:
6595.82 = 1.14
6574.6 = 1.46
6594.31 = 1.11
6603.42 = 1.12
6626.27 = 1.19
